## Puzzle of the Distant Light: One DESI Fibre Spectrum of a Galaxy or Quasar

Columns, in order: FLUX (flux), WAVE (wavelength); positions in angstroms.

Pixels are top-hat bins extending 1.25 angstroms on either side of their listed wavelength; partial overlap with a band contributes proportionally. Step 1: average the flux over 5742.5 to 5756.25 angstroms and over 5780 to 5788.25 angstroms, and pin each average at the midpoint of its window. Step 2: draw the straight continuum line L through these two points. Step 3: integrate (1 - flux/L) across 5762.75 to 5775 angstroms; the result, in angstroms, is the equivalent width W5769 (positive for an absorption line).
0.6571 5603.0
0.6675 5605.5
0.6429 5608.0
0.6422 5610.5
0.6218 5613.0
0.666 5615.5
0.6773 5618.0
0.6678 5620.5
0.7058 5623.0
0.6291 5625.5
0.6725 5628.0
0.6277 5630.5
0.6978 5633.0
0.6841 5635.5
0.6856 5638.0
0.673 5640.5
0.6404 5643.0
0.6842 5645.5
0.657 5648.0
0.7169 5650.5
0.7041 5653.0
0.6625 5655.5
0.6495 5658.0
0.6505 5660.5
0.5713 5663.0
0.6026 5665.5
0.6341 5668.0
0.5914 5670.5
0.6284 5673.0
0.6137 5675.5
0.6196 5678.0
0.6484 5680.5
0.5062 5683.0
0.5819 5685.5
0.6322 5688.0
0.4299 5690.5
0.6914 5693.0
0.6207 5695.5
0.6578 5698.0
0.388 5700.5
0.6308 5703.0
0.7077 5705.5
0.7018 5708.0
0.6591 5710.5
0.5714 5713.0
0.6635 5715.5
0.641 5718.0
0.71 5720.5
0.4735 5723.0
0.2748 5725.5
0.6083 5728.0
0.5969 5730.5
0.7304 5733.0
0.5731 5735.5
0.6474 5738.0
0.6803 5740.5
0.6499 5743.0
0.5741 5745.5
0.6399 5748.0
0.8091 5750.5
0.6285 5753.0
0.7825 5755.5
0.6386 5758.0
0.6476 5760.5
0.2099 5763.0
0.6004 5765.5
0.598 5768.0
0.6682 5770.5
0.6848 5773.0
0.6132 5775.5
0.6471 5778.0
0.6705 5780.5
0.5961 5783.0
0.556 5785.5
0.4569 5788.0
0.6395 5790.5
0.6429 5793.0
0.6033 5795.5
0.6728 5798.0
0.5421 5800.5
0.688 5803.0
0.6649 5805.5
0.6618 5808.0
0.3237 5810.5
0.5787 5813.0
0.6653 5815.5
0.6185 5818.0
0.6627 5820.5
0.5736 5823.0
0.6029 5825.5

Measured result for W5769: 0.7 angstroms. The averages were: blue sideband 0.679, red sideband 0.574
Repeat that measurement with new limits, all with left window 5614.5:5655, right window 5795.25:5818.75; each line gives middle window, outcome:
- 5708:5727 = 1.8 angstroms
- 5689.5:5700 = 1.0 angstroms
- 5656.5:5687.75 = 2.3 angstroms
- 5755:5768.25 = 1.2 angstroms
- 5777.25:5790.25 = 0.5 angstroms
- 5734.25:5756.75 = -1.4 angstroms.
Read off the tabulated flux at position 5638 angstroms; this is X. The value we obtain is 0.6856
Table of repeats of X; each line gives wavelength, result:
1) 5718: 0.641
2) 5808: 0.6618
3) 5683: 0.5062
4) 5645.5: 0.6842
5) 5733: 0.7304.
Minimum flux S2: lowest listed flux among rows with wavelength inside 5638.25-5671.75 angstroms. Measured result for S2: 0.5713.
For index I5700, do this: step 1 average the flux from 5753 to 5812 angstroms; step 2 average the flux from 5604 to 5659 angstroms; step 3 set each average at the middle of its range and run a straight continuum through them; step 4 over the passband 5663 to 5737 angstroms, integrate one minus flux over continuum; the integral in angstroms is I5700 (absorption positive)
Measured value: 4.4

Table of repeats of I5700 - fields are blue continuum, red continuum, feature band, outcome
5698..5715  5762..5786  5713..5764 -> -0.59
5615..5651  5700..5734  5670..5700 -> 1.48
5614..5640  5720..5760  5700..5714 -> 0.35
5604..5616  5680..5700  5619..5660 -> -3.12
